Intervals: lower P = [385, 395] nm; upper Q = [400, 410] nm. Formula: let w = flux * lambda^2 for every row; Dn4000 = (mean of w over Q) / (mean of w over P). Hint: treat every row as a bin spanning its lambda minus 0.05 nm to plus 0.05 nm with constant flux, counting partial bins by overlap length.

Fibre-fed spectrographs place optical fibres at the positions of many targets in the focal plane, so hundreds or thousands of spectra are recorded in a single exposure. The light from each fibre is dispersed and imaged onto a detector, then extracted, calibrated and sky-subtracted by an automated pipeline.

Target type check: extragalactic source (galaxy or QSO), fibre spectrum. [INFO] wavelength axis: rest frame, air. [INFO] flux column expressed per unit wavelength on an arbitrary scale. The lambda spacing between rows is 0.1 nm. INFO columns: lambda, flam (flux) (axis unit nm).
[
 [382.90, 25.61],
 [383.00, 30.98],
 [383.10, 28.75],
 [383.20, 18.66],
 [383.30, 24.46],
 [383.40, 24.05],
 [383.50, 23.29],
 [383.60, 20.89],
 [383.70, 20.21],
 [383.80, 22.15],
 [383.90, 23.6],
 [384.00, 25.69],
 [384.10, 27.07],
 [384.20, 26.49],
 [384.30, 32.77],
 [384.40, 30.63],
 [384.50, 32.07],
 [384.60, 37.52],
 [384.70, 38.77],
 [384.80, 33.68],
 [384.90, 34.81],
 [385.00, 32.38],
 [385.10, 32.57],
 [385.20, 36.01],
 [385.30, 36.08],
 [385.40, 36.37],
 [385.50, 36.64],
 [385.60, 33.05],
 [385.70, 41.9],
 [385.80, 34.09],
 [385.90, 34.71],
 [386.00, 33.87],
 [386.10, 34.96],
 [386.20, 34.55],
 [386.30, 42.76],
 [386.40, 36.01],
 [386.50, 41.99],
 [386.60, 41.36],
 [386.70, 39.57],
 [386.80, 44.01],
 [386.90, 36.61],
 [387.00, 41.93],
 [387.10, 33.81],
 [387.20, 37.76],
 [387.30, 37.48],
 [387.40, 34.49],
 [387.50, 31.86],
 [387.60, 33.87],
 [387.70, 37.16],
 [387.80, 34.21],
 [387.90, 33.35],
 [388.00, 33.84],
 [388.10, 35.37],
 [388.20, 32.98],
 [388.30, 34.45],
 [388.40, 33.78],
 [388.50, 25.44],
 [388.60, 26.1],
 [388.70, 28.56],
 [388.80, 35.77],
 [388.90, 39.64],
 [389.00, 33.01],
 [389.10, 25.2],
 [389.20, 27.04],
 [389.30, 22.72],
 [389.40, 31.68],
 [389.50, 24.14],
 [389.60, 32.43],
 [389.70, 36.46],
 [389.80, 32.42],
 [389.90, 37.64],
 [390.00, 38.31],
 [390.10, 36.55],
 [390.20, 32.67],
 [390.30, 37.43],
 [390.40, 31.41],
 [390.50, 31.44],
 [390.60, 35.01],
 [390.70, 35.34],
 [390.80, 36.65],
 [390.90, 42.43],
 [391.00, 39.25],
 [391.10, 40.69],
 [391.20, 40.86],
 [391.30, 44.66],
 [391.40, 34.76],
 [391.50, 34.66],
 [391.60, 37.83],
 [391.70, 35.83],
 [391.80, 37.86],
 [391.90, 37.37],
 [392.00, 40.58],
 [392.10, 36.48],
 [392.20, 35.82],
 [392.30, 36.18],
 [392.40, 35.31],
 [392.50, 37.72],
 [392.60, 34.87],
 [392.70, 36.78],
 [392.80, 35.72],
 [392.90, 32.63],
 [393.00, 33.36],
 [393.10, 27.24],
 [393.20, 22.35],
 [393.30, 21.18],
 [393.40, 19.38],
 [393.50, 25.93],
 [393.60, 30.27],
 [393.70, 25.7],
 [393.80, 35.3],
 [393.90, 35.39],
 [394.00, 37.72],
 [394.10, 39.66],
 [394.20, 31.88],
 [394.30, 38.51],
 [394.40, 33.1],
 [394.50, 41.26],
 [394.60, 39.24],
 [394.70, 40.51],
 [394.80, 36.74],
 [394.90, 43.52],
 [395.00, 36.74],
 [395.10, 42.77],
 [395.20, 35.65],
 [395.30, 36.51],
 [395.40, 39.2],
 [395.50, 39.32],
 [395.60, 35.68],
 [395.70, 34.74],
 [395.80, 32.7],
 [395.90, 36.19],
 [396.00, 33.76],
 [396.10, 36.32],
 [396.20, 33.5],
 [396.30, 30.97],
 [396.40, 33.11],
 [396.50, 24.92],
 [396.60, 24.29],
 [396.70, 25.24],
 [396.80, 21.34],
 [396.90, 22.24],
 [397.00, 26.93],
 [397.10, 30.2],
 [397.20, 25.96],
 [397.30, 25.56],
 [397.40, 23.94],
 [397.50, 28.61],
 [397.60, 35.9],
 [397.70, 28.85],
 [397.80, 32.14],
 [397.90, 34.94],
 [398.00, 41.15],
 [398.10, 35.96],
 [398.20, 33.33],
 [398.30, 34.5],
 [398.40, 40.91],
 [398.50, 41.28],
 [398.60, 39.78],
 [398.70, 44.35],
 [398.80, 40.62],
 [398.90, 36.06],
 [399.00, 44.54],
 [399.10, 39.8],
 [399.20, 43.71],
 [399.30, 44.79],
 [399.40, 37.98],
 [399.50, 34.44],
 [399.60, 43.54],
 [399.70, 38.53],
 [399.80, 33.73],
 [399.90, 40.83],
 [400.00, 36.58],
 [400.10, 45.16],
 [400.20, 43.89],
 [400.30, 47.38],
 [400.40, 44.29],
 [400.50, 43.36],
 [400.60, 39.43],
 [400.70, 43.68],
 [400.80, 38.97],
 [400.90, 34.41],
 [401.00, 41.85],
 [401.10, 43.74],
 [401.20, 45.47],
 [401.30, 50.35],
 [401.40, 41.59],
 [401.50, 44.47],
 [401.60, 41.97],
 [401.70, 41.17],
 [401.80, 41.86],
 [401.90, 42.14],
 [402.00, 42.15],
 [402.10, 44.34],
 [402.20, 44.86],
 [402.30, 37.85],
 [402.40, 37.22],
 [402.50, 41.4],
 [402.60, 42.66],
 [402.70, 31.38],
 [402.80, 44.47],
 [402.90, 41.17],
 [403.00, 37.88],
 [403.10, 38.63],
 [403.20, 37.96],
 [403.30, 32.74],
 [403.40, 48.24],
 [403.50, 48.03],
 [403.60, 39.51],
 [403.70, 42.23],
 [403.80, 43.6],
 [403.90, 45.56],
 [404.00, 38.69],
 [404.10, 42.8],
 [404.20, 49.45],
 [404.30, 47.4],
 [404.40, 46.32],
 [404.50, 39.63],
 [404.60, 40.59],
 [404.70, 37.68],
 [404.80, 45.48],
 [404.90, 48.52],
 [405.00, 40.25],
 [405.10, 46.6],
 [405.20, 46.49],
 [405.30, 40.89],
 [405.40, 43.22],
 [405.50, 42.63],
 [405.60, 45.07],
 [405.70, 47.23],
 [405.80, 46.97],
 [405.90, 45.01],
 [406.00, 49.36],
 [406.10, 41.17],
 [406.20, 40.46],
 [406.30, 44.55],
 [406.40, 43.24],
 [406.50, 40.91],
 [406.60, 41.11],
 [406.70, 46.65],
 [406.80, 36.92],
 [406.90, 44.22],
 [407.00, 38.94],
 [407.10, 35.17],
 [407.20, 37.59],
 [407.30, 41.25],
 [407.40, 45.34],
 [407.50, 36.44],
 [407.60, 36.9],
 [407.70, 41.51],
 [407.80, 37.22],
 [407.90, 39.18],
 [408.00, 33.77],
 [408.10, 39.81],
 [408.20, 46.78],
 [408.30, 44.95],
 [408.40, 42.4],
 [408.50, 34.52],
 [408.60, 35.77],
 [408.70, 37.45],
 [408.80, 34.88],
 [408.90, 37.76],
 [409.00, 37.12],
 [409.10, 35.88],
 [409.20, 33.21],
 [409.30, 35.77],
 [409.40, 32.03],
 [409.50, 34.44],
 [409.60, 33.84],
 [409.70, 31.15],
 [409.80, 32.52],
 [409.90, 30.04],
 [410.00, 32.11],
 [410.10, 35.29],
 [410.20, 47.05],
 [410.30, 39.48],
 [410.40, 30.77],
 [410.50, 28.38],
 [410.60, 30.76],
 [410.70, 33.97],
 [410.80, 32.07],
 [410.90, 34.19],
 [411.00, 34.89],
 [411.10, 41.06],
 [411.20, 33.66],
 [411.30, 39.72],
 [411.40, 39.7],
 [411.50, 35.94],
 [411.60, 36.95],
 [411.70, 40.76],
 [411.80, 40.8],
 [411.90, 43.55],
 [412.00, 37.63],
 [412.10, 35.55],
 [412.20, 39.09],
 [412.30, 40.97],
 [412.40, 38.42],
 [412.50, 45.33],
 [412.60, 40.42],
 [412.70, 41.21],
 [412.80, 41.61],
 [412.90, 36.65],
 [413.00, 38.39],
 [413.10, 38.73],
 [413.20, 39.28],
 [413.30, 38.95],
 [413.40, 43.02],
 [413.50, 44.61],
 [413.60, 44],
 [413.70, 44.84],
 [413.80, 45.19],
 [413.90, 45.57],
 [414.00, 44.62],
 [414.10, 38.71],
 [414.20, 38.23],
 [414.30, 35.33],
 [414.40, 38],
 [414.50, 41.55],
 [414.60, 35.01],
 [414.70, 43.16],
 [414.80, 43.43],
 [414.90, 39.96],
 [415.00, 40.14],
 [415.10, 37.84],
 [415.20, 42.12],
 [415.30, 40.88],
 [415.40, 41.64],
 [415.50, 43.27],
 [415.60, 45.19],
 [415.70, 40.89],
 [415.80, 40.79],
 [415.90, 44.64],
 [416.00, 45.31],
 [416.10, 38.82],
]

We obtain 1.3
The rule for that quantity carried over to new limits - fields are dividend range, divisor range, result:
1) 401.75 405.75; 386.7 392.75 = 1.30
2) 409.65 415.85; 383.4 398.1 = 1.30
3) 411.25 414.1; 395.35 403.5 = 1.15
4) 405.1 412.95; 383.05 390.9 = 1.32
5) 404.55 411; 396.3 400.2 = 1.18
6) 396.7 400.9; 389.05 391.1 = 1.14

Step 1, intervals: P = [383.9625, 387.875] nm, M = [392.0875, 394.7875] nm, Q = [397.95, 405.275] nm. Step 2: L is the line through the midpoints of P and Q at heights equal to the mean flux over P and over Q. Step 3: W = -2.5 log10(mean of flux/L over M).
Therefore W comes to 0.15 mag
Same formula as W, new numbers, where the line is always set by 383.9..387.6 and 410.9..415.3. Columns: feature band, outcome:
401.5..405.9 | -0.11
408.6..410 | 0.15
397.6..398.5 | 0.05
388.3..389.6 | 0.20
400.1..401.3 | -0.13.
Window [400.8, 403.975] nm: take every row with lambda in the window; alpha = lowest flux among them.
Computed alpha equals 31.38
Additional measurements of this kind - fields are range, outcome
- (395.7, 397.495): 21.34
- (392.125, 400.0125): 19.38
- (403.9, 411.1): 28.38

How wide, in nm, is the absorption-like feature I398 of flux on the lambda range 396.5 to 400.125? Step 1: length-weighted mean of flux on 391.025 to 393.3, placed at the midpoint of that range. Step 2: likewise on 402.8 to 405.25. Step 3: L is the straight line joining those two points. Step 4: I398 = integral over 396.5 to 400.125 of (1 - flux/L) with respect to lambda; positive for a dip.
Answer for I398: 0.43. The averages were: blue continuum 35.6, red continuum 42.8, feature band 34.7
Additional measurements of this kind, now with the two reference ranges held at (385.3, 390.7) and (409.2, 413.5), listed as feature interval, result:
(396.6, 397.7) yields 0.28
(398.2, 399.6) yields -0.17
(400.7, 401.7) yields -0.18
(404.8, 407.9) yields -0.50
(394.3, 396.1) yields -0.11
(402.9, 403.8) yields -0.11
